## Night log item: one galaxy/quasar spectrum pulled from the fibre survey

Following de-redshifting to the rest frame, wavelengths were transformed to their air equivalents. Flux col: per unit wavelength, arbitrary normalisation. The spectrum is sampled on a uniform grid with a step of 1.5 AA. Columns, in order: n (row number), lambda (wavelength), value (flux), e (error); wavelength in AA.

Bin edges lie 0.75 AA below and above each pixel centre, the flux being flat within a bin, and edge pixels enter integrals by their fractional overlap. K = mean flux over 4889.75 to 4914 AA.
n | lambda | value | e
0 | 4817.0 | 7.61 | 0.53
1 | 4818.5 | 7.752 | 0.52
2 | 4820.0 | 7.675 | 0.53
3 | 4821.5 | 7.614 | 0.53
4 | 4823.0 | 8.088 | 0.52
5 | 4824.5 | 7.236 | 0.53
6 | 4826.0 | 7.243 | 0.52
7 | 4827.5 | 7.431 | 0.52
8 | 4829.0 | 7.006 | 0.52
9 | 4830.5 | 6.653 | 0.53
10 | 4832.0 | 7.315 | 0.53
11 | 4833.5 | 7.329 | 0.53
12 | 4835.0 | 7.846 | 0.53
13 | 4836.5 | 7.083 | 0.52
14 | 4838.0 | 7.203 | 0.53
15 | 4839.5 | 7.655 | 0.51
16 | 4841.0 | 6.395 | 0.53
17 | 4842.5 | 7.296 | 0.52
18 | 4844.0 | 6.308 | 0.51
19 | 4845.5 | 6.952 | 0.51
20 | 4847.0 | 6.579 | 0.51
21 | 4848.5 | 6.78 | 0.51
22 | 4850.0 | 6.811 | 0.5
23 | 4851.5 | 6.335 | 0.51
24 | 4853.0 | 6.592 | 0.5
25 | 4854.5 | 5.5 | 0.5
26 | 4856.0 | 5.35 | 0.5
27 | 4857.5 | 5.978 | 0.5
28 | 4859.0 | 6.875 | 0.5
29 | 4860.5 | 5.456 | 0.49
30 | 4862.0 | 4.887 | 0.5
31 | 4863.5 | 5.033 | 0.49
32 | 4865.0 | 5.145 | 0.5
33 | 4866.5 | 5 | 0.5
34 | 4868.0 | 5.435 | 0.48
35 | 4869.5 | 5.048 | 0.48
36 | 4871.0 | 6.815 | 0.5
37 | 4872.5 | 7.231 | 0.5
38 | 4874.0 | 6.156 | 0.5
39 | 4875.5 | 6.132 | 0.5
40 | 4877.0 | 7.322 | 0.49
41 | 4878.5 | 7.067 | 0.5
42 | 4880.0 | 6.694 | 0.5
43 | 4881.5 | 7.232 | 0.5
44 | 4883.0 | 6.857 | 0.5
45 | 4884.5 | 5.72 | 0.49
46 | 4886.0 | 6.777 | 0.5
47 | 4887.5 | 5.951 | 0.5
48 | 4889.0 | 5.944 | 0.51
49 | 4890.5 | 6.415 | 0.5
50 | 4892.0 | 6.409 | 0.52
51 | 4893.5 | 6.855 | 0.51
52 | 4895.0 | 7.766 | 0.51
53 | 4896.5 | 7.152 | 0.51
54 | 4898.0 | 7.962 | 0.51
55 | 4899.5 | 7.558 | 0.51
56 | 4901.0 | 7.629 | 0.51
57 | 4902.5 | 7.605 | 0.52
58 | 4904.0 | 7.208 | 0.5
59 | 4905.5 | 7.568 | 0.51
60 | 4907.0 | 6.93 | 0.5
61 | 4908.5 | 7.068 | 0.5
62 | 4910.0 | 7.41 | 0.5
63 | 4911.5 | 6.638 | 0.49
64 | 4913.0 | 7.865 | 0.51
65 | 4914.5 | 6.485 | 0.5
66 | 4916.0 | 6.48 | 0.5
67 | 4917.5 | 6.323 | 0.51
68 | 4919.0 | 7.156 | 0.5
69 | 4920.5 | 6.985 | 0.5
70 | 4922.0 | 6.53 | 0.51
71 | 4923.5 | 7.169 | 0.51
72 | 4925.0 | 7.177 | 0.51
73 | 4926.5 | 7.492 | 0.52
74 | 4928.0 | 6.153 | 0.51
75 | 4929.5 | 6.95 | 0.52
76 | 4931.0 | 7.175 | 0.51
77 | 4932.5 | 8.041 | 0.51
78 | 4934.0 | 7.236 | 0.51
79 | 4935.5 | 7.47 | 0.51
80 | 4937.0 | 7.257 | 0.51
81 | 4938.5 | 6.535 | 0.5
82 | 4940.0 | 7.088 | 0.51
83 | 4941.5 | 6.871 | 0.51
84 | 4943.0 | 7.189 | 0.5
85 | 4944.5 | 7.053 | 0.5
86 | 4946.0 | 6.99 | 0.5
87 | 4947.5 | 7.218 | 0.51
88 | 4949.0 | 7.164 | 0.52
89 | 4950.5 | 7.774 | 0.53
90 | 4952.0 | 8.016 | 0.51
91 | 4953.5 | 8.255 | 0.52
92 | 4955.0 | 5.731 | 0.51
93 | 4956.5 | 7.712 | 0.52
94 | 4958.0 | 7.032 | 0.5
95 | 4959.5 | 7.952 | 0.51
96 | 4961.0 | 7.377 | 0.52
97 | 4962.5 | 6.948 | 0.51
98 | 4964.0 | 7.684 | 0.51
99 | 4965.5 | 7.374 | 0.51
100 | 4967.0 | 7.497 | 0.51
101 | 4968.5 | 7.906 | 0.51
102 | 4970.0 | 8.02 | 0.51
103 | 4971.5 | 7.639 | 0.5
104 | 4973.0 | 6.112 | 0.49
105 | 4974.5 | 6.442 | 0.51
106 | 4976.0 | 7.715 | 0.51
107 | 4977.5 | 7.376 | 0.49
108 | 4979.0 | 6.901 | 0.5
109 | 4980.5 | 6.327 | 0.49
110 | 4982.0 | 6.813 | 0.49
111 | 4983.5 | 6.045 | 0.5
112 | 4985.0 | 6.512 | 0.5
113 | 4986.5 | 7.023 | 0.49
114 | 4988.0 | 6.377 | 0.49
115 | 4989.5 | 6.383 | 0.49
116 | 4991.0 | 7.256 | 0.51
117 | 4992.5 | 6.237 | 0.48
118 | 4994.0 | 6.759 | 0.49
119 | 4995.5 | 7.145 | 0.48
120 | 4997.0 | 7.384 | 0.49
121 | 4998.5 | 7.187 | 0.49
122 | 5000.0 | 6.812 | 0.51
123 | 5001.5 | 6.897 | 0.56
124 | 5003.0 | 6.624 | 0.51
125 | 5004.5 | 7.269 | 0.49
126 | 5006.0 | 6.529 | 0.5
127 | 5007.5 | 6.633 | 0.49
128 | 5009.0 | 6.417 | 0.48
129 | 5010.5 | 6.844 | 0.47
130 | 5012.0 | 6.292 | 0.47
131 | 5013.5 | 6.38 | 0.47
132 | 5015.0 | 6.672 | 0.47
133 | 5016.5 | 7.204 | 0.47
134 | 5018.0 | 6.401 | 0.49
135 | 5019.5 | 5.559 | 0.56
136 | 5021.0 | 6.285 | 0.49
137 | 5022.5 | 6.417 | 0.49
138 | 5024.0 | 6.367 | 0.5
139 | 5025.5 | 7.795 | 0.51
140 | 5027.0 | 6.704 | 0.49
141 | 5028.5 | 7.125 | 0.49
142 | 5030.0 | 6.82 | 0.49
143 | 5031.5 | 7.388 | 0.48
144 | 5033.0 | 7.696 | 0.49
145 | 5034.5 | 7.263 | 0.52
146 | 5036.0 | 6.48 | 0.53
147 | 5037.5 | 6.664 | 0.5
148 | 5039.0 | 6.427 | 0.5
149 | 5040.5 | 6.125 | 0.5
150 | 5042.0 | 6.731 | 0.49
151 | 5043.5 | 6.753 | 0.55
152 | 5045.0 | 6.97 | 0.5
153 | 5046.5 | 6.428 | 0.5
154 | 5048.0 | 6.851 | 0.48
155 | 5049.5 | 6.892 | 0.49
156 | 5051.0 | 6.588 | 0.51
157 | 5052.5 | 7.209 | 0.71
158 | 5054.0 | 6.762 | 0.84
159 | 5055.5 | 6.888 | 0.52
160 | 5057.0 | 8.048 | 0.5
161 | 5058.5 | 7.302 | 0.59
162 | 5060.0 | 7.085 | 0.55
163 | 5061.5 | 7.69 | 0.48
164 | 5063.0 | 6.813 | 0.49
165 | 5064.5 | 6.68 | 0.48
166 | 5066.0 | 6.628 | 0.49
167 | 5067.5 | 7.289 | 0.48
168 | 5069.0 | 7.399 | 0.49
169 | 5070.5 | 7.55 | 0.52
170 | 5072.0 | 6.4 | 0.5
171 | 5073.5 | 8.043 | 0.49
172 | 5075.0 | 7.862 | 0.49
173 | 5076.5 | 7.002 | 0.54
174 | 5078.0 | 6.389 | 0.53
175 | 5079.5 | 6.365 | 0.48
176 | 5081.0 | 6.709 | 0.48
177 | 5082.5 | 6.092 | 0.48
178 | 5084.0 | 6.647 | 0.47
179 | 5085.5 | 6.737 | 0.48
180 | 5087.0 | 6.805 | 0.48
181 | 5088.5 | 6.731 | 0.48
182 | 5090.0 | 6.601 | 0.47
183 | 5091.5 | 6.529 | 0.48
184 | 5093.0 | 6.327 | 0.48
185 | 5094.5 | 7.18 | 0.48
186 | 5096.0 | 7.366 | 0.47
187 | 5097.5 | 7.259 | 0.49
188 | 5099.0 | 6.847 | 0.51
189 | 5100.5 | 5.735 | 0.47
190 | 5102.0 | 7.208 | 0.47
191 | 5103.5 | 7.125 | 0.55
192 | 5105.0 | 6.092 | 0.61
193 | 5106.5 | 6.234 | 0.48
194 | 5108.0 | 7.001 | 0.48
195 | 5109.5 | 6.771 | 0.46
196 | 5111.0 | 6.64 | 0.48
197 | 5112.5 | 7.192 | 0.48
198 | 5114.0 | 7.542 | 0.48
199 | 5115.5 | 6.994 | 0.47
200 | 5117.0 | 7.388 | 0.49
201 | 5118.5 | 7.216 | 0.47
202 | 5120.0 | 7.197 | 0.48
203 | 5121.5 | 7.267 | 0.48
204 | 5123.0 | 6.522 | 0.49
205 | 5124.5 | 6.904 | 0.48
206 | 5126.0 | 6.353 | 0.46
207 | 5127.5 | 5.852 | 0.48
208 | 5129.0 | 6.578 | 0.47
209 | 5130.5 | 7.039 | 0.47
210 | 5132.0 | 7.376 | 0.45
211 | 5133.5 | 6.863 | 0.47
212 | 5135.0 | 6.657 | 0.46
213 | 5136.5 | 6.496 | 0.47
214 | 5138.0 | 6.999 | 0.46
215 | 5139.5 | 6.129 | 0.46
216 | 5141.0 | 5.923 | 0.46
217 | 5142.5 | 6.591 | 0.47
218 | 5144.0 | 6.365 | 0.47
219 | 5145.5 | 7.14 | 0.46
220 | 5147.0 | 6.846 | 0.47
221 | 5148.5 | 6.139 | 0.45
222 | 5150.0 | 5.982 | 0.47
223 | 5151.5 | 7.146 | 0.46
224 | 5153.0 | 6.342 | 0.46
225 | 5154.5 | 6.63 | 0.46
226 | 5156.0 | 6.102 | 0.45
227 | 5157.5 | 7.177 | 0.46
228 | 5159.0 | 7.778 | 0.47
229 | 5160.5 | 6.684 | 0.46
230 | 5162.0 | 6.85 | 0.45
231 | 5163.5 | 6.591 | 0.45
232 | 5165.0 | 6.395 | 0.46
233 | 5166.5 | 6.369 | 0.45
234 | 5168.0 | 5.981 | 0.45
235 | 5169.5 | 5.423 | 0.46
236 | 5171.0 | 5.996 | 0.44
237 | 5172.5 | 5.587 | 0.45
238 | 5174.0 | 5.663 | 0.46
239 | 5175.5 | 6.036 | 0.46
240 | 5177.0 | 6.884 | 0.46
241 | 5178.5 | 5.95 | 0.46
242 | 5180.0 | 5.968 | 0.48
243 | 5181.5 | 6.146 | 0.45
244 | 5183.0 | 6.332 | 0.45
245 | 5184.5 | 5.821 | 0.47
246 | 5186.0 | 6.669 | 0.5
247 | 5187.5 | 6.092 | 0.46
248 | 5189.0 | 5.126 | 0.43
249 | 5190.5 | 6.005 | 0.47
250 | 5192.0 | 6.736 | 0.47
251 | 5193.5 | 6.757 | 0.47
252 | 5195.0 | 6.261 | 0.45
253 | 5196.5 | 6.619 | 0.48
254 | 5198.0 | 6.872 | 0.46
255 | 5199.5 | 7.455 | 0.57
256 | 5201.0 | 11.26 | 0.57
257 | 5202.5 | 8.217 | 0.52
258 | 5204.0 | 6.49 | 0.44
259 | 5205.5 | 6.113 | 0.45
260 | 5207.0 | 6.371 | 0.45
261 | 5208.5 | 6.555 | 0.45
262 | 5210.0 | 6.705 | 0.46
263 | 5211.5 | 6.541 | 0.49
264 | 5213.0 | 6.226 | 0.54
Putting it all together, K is 7.24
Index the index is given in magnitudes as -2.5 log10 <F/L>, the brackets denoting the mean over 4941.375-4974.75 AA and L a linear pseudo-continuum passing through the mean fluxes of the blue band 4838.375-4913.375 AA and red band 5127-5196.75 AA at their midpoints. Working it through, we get -0.12 mag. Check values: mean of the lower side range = 6.58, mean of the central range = 7.32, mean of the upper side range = 6.41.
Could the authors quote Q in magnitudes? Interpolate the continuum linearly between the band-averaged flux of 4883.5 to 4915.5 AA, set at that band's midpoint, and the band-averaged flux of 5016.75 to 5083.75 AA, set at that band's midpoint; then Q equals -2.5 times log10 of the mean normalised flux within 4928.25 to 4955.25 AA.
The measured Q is -0.04 mag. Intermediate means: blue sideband 6.99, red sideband 6.89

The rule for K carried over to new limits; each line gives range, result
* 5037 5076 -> 7.01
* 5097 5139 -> 6.83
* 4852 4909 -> 6.48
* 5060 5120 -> 6.91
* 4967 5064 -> 6.86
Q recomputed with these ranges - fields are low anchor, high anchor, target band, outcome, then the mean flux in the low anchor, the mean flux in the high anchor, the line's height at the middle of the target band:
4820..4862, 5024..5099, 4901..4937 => -0.04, 6.83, 6.93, 6.87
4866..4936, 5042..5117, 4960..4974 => -0.08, 6.86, 6.91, 6.88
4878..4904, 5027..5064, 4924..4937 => -0.04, 6.92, 6.95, 6.93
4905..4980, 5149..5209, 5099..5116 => -0.01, 7.18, 6.53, 6.73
